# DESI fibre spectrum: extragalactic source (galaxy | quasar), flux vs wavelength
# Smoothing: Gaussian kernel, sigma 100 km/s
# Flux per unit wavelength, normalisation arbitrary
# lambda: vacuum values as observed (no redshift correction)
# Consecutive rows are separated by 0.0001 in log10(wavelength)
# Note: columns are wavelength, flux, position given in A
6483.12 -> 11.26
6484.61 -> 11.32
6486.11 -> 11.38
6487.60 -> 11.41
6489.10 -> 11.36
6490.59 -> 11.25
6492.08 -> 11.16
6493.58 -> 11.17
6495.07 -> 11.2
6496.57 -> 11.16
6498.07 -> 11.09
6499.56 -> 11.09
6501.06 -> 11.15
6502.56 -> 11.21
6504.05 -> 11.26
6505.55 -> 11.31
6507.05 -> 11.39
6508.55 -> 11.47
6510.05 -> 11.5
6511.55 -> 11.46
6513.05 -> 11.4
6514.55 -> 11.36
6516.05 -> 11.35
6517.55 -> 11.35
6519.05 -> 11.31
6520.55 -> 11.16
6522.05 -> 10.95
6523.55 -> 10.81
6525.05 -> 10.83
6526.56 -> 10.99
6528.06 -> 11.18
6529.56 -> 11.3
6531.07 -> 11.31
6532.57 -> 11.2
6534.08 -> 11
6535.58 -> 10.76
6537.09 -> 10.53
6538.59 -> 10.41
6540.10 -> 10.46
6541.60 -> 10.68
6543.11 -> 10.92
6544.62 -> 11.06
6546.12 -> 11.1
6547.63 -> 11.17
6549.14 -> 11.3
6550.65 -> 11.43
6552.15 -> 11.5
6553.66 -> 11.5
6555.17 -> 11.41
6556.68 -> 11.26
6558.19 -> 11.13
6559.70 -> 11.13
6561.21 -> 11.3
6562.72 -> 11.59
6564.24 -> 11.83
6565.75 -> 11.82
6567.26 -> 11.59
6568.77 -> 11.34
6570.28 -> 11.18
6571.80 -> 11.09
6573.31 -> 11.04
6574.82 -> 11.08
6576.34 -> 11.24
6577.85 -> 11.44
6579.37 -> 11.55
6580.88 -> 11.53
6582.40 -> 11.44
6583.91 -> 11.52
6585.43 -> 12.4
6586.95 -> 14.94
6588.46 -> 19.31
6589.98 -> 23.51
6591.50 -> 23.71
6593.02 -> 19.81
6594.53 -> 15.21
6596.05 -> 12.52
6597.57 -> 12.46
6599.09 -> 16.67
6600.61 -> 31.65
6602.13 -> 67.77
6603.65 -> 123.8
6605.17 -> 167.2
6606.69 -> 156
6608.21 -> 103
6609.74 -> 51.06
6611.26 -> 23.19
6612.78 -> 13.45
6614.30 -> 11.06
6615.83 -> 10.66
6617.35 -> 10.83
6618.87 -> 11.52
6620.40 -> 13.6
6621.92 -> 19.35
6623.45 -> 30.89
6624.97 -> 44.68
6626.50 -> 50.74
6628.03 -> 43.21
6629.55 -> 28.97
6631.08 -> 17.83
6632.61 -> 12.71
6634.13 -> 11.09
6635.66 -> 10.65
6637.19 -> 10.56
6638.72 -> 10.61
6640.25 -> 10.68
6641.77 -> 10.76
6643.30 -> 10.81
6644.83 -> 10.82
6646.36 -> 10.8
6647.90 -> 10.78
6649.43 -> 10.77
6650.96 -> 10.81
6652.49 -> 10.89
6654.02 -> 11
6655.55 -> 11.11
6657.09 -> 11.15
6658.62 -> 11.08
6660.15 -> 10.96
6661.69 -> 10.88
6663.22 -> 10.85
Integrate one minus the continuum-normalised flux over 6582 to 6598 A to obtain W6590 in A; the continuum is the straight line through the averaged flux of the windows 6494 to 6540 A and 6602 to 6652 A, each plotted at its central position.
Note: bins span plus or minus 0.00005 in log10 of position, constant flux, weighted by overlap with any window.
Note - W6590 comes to 6.1 A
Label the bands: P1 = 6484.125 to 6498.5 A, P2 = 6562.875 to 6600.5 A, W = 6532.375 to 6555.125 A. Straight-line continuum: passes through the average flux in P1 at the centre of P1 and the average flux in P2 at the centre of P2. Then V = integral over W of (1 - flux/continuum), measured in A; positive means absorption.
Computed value 3.3 A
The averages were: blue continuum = 11.2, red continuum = 14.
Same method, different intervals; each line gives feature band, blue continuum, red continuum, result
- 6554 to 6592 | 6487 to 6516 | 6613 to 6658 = 3.6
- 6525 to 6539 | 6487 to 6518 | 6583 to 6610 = 7.3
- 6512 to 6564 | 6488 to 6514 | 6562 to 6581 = 1.0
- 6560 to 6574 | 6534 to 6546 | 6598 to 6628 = 7.6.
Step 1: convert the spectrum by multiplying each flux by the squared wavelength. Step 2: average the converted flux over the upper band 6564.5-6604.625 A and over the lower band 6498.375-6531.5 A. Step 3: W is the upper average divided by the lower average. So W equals 1.96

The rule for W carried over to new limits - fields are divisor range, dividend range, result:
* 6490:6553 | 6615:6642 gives 1.87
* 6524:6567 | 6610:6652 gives 1.64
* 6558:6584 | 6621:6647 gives 1.82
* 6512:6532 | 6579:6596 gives 1.45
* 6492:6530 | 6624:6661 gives 1.52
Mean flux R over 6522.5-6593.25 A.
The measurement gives 12.1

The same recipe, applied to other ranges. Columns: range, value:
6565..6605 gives 23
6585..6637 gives 36.2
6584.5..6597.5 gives 17.3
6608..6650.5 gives 20.8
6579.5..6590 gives 14.2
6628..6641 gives 15.9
